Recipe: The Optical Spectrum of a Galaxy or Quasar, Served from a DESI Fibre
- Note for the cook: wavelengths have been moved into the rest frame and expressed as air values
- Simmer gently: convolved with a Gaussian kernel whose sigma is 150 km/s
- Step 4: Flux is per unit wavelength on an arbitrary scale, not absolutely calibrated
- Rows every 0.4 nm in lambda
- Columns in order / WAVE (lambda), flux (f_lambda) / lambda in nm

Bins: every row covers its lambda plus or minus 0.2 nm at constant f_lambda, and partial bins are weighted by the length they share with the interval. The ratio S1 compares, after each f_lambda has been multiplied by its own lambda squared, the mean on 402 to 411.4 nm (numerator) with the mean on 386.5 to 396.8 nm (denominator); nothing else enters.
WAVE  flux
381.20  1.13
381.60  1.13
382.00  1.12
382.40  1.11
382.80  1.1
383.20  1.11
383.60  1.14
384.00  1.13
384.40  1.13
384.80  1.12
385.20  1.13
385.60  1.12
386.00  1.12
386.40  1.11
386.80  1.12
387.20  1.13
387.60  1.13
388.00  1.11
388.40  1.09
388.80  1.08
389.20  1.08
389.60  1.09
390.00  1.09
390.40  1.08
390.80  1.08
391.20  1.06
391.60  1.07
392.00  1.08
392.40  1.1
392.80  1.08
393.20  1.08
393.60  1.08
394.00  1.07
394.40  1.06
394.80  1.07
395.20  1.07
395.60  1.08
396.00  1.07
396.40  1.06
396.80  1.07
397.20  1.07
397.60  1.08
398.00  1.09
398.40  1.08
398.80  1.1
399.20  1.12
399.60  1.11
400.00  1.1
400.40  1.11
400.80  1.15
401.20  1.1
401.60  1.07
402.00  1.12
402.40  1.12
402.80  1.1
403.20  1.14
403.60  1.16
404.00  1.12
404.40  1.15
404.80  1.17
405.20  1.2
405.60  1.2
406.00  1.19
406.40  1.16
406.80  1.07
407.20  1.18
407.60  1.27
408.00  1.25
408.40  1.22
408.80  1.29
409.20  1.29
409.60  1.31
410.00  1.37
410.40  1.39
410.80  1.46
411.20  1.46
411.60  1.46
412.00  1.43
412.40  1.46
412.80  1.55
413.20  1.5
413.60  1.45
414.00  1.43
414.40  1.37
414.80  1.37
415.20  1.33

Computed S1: 1.2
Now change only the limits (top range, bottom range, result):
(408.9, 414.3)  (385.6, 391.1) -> 1.45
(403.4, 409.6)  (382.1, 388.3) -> 1.19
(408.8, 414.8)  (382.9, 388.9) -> 1.44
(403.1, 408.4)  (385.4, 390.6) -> 1.17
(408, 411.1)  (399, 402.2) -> 1.25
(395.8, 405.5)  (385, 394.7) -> 1.07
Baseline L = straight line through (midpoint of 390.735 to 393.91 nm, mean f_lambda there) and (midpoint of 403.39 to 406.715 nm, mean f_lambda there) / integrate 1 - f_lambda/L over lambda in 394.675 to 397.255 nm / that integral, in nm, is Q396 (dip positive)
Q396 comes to 0.08 nm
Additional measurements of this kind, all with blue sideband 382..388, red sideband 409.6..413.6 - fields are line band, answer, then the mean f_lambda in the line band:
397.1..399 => 0.29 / 1.08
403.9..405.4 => 0.22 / 1.16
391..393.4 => 0.26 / 1.08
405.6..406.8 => 0.19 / 1.16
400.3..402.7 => 0.38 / 1.11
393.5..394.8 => 0.17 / 1.07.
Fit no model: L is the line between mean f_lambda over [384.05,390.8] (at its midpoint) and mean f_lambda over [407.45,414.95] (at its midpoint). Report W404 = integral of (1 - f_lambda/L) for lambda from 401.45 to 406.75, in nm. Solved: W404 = 0.646 nm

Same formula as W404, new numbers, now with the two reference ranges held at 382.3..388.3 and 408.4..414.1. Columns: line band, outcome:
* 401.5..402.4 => 0.140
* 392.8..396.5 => 0.462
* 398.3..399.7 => 0.187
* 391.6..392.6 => 0.092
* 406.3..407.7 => 0.205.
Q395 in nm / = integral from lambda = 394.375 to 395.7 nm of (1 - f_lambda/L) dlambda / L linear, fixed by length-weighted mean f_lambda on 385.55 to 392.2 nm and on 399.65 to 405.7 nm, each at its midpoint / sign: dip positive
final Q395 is 0.05 nm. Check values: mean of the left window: 1.1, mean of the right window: 1.13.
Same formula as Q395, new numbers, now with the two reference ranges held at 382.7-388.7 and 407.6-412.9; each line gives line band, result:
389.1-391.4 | 0.17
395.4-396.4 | 0.12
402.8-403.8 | 0.12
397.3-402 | 0.60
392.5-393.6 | 0.10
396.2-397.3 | 0.15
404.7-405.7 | 0.10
